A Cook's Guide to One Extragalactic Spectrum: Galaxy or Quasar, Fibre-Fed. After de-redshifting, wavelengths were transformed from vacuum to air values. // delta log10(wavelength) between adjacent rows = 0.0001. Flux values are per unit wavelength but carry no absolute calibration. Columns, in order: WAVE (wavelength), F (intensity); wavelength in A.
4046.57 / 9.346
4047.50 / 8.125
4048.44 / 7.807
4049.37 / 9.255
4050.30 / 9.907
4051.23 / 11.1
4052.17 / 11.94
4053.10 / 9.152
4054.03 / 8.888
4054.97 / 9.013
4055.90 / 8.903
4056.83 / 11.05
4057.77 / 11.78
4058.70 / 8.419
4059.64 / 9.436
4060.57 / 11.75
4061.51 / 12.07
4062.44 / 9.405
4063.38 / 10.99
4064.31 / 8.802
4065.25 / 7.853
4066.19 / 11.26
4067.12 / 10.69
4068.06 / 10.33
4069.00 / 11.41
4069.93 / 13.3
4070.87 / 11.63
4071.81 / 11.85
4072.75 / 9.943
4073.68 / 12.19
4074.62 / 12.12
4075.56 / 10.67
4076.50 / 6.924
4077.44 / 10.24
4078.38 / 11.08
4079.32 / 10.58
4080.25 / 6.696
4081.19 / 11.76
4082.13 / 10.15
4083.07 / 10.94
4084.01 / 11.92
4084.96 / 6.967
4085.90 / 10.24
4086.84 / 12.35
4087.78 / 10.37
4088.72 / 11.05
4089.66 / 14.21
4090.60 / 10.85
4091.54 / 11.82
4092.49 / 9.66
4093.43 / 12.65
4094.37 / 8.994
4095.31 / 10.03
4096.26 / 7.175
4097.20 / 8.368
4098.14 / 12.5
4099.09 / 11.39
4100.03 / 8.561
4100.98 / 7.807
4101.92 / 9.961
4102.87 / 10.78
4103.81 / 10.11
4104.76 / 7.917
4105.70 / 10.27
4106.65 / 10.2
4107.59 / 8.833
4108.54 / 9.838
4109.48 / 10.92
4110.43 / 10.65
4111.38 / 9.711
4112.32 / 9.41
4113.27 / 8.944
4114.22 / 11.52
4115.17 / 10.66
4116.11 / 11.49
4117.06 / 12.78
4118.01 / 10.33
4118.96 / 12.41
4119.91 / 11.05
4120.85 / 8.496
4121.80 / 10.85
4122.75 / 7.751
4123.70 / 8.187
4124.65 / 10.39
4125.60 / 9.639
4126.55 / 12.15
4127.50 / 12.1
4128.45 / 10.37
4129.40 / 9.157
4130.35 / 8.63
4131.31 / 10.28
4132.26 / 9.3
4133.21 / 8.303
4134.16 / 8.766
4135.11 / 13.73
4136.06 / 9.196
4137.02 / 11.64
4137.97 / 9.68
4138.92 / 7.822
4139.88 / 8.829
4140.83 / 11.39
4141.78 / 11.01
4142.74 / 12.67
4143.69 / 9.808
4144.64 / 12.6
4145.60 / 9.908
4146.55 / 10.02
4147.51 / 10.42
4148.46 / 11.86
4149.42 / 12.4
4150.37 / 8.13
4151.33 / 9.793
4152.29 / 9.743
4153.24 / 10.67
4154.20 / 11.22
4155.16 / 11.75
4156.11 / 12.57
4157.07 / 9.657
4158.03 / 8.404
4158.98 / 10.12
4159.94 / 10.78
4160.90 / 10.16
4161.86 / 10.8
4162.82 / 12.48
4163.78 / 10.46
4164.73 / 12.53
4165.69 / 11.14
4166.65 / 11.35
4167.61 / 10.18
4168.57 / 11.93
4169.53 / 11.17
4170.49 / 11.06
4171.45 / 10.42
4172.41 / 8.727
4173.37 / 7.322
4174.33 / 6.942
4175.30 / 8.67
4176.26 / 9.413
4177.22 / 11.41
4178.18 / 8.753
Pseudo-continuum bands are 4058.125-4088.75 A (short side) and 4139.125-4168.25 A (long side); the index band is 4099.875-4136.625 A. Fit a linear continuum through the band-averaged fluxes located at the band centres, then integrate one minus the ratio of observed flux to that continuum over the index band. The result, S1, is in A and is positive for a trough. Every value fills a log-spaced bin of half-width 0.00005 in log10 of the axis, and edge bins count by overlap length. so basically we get 2.0 A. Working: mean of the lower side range 10.5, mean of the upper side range 10.7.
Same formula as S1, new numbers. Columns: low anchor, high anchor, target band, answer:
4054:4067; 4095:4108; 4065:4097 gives -2.6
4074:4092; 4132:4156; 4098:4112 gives 0.9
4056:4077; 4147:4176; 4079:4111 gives 1.1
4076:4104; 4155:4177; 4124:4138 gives 0.1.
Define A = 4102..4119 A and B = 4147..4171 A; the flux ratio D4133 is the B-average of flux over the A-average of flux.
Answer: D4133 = 1.05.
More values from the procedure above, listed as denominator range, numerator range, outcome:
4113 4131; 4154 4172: 1.06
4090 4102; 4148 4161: 1.05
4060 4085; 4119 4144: 0.96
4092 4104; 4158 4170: 1.12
